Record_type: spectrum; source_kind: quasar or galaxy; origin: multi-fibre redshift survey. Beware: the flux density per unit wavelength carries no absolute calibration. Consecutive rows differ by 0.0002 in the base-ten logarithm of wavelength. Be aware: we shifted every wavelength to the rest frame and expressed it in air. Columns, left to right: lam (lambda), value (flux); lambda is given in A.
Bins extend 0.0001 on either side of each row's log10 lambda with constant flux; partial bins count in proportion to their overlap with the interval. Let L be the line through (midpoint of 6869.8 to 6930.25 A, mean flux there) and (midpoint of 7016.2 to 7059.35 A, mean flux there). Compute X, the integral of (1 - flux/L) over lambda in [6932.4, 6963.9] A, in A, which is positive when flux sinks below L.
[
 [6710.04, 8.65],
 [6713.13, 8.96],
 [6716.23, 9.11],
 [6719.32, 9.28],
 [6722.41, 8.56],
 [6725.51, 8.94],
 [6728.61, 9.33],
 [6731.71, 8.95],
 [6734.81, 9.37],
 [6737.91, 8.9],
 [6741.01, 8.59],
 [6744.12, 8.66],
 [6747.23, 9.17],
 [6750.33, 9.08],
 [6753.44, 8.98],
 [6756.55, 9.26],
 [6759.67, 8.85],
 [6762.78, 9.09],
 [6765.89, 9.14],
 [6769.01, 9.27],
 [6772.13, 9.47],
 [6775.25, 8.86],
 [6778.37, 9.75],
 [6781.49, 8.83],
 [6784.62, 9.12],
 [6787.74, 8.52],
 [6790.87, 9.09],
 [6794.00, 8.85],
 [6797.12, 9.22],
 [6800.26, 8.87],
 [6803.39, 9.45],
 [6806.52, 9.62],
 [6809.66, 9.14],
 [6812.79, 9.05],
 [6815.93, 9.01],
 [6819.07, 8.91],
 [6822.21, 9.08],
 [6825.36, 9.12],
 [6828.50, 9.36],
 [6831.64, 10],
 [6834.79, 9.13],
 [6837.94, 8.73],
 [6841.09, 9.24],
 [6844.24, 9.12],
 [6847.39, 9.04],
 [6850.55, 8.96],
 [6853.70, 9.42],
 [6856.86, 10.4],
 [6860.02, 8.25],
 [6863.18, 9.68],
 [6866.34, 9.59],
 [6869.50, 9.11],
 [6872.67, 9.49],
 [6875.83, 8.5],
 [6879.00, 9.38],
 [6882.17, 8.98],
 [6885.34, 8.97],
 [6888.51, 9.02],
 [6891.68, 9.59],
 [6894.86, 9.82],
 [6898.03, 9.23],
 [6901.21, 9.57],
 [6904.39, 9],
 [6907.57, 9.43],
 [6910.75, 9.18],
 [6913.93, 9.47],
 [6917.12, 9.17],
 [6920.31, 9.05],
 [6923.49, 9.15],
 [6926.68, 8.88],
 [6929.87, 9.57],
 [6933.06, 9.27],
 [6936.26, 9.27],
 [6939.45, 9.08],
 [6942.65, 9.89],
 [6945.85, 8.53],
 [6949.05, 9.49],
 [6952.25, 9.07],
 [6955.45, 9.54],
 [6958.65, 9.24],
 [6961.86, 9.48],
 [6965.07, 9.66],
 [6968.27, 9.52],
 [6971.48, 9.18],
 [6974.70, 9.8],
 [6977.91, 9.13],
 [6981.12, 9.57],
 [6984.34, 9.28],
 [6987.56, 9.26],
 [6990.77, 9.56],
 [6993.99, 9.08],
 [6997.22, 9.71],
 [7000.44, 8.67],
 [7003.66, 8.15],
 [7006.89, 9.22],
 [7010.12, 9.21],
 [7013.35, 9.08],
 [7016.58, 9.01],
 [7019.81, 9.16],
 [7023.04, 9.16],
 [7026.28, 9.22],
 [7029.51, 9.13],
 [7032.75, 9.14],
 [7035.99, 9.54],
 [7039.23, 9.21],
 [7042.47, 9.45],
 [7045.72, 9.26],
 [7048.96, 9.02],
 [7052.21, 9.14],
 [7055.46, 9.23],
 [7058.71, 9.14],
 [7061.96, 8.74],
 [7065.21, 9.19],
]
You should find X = -0.2 A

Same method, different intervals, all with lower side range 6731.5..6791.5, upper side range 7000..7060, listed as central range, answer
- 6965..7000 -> -1.11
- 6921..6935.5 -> -0.19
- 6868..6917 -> -0.88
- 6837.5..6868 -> -0.63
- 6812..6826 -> 0.06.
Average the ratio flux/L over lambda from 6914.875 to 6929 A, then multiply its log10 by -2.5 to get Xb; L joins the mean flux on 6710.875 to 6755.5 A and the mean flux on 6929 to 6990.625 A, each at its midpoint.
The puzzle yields 0.02 mag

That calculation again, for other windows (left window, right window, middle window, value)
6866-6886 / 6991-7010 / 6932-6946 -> -0.02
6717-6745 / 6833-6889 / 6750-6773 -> -0.01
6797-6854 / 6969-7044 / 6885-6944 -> -0.01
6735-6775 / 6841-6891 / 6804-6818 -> -0.01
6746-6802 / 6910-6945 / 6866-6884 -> 0.01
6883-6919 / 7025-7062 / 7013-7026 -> 0.01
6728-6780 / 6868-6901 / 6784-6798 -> 0.02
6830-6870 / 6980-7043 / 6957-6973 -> -0.02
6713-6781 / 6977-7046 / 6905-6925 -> -0.01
